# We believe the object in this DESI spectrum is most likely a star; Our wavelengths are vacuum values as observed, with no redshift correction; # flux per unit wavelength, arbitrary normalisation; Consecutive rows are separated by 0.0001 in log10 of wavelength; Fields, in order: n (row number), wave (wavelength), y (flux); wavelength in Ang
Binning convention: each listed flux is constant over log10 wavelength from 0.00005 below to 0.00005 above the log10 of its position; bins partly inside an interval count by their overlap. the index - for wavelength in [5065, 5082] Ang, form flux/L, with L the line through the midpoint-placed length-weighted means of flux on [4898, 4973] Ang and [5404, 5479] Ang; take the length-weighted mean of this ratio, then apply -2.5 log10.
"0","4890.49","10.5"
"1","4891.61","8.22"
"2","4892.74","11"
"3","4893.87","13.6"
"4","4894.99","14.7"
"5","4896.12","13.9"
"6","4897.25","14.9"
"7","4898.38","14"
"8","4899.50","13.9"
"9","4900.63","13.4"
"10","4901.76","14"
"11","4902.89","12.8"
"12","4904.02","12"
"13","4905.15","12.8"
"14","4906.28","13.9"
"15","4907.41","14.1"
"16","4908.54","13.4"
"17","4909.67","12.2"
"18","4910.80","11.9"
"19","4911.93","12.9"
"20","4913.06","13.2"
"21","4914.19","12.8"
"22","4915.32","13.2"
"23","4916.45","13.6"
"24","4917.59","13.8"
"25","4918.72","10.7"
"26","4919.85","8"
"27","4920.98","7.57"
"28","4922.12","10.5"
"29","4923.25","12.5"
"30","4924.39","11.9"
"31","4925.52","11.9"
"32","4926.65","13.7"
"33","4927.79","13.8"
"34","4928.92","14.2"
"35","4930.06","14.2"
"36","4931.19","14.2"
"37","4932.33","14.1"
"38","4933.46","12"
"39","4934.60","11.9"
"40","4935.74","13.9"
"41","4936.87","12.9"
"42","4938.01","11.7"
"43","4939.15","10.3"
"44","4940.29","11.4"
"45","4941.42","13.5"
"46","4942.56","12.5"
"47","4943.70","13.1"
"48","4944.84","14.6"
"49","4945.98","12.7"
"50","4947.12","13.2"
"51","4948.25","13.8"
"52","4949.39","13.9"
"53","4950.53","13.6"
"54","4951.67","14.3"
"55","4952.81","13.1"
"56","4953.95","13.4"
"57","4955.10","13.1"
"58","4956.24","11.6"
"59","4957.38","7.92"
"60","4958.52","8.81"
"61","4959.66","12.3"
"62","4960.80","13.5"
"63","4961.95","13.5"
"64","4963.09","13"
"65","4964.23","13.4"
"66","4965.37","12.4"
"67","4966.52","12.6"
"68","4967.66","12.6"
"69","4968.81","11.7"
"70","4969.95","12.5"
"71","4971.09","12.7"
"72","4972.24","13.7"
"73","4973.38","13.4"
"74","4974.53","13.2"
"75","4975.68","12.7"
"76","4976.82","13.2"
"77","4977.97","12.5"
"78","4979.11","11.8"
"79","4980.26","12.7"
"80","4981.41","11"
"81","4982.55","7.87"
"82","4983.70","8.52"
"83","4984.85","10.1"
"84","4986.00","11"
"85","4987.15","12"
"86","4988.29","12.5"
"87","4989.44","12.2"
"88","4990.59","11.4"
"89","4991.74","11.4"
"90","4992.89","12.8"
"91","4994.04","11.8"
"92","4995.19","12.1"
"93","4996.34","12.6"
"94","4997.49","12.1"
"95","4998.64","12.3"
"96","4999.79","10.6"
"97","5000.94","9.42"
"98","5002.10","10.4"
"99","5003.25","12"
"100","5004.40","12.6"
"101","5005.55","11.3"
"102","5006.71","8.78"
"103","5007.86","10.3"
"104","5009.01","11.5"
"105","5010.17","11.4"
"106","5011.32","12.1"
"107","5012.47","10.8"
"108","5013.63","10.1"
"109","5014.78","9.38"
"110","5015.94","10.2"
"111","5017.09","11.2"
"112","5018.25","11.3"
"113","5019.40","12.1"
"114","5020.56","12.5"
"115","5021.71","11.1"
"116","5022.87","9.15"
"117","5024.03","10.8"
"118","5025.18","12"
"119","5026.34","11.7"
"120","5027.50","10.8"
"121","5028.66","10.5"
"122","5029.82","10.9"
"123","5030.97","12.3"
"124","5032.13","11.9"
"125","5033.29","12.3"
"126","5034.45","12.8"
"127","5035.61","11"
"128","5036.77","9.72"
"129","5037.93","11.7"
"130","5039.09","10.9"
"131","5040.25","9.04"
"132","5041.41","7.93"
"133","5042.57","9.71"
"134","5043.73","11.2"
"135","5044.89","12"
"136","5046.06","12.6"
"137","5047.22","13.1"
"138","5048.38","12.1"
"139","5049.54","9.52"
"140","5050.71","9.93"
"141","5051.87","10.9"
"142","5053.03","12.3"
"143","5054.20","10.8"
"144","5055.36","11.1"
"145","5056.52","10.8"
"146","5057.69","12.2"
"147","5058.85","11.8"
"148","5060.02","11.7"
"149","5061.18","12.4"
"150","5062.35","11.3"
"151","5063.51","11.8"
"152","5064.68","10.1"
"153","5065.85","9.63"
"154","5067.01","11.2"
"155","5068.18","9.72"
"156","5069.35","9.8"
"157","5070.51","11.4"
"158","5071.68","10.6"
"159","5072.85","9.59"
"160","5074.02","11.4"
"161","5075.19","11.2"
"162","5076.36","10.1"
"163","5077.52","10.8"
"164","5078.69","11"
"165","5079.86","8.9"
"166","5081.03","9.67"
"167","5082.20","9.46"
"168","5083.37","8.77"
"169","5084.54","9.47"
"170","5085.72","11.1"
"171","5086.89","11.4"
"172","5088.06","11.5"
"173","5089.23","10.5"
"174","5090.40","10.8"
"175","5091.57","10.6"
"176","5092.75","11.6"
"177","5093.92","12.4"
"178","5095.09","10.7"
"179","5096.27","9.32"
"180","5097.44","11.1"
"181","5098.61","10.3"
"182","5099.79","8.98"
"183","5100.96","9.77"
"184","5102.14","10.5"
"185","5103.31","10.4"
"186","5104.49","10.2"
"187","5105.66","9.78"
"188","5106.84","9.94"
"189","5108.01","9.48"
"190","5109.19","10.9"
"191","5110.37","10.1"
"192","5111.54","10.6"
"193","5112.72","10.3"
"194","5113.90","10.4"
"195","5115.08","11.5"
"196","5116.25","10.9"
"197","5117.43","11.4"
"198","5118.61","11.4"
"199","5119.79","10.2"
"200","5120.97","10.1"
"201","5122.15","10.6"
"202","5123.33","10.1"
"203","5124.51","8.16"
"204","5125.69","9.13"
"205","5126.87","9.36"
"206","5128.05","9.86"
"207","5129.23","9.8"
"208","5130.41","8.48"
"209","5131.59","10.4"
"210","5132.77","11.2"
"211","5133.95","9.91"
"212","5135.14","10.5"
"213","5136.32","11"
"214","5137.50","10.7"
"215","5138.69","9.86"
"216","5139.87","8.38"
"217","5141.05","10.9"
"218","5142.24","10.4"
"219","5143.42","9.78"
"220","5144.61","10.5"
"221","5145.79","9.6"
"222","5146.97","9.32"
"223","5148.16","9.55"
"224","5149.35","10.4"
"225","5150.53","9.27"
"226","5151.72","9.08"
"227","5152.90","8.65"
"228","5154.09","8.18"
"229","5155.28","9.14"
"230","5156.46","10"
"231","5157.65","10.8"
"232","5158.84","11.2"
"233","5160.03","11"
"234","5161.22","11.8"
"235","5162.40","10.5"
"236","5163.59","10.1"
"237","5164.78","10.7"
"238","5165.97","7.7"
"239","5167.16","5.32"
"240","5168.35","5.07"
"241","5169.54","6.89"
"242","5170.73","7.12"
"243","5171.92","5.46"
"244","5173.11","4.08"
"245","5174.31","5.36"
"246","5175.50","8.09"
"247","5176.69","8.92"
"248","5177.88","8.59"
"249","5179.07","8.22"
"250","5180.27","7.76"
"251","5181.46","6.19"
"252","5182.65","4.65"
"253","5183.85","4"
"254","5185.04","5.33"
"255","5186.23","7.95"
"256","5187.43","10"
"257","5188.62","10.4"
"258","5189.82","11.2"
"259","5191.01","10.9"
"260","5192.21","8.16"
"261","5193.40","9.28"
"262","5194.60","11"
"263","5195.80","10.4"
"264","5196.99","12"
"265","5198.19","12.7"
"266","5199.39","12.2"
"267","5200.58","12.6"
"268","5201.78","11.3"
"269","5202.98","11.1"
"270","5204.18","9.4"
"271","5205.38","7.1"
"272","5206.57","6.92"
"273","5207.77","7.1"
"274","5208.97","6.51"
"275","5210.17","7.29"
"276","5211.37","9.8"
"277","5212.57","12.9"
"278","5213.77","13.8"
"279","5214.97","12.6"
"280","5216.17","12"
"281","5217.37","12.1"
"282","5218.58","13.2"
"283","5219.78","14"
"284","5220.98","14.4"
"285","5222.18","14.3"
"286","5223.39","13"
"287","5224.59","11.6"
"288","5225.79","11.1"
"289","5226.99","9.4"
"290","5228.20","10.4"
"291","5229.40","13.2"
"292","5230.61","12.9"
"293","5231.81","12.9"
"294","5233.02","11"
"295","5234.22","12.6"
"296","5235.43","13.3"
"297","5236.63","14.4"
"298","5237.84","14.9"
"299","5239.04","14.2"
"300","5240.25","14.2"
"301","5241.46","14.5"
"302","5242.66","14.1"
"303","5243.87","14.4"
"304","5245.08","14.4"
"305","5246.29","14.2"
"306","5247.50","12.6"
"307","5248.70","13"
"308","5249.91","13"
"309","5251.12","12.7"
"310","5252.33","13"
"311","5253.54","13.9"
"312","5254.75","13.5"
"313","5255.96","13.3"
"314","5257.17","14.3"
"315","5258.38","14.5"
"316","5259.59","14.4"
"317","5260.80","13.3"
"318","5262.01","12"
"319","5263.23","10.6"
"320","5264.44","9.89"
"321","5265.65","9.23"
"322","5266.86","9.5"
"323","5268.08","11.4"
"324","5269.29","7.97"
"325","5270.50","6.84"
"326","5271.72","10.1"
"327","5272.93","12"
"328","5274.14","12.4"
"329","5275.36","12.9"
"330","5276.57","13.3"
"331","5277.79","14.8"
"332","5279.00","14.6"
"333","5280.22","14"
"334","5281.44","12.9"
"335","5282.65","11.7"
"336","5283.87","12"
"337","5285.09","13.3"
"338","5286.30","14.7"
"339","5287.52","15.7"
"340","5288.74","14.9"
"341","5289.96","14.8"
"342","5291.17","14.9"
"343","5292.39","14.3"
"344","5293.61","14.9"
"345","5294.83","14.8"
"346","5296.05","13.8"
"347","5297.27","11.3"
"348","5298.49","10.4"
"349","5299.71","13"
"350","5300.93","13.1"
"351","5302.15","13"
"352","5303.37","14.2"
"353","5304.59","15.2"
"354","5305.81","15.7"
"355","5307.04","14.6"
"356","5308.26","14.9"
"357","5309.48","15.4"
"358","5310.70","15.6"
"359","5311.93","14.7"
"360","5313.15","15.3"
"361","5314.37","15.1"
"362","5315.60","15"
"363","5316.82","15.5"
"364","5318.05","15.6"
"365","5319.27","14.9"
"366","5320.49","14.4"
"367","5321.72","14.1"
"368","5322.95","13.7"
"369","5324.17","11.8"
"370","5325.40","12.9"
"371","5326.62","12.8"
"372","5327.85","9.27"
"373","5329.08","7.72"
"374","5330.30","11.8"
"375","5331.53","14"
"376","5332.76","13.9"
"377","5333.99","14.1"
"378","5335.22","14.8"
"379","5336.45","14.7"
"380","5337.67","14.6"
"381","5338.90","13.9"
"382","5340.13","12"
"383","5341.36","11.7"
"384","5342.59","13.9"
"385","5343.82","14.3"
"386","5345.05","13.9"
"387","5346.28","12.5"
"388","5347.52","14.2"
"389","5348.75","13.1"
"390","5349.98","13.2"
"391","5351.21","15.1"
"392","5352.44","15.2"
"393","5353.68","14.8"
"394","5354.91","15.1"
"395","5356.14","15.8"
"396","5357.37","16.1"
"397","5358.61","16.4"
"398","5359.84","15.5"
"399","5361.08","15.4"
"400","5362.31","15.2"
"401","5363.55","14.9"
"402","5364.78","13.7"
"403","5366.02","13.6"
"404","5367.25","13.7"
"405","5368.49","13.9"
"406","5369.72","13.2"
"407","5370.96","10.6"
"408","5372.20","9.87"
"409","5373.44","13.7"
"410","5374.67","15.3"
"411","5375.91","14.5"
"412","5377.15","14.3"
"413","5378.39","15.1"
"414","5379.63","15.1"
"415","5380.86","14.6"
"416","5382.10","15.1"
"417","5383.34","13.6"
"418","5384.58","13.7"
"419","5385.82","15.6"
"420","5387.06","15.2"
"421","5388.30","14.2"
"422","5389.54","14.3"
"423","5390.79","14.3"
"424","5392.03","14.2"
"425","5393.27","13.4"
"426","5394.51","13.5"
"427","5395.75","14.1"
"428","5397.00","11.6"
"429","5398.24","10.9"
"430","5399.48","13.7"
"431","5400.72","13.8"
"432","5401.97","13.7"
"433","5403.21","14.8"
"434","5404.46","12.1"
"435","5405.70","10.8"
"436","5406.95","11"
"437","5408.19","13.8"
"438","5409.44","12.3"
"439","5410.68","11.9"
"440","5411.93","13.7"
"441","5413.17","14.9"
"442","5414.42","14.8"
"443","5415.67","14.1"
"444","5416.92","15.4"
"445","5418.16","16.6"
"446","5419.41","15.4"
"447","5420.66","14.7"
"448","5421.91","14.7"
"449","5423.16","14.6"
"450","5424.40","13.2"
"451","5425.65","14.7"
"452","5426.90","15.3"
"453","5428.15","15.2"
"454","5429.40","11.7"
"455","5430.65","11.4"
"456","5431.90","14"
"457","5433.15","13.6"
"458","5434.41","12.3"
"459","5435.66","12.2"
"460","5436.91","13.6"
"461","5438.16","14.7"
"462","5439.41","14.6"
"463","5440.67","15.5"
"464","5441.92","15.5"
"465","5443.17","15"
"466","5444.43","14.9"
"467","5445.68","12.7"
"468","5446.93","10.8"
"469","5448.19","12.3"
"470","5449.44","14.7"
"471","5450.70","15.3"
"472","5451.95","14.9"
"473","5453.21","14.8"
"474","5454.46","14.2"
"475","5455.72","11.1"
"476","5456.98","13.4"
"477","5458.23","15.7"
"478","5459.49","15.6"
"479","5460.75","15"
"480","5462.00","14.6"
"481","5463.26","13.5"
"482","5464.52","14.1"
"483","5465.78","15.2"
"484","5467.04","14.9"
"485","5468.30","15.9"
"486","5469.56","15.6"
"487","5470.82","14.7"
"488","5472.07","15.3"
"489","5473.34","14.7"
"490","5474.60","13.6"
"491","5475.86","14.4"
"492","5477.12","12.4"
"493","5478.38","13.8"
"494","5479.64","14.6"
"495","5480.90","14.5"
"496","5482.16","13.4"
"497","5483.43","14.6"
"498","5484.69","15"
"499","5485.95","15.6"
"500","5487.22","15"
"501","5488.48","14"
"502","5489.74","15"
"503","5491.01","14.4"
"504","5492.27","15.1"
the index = 0.252 mag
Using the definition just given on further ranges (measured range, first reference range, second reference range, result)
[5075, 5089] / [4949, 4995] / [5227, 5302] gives 0.21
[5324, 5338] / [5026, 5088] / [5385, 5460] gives 0.03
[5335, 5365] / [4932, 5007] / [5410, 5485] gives -0.05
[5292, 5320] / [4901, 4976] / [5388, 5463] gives -0.06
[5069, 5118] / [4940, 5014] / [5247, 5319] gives 0.20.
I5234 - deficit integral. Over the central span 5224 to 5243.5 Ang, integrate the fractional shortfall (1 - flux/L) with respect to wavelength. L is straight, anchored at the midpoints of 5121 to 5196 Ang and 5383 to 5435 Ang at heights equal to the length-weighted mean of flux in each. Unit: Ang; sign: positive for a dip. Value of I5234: -4.5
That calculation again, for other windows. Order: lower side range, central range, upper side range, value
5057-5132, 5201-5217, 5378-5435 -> 2.5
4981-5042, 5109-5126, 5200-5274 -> 1.6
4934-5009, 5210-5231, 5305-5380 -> 1.9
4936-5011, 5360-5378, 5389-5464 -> -0.2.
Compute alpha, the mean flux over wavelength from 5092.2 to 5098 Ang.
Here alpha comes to 11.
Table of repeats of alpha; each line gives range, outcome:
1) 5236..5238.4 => 14.6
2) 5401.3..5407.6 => 12.5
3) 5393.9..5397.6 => 13.1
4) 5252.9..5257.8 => 13.7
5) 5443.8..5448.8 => 12.7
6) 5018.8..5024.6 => 11.1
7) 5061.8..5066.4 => 10.7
